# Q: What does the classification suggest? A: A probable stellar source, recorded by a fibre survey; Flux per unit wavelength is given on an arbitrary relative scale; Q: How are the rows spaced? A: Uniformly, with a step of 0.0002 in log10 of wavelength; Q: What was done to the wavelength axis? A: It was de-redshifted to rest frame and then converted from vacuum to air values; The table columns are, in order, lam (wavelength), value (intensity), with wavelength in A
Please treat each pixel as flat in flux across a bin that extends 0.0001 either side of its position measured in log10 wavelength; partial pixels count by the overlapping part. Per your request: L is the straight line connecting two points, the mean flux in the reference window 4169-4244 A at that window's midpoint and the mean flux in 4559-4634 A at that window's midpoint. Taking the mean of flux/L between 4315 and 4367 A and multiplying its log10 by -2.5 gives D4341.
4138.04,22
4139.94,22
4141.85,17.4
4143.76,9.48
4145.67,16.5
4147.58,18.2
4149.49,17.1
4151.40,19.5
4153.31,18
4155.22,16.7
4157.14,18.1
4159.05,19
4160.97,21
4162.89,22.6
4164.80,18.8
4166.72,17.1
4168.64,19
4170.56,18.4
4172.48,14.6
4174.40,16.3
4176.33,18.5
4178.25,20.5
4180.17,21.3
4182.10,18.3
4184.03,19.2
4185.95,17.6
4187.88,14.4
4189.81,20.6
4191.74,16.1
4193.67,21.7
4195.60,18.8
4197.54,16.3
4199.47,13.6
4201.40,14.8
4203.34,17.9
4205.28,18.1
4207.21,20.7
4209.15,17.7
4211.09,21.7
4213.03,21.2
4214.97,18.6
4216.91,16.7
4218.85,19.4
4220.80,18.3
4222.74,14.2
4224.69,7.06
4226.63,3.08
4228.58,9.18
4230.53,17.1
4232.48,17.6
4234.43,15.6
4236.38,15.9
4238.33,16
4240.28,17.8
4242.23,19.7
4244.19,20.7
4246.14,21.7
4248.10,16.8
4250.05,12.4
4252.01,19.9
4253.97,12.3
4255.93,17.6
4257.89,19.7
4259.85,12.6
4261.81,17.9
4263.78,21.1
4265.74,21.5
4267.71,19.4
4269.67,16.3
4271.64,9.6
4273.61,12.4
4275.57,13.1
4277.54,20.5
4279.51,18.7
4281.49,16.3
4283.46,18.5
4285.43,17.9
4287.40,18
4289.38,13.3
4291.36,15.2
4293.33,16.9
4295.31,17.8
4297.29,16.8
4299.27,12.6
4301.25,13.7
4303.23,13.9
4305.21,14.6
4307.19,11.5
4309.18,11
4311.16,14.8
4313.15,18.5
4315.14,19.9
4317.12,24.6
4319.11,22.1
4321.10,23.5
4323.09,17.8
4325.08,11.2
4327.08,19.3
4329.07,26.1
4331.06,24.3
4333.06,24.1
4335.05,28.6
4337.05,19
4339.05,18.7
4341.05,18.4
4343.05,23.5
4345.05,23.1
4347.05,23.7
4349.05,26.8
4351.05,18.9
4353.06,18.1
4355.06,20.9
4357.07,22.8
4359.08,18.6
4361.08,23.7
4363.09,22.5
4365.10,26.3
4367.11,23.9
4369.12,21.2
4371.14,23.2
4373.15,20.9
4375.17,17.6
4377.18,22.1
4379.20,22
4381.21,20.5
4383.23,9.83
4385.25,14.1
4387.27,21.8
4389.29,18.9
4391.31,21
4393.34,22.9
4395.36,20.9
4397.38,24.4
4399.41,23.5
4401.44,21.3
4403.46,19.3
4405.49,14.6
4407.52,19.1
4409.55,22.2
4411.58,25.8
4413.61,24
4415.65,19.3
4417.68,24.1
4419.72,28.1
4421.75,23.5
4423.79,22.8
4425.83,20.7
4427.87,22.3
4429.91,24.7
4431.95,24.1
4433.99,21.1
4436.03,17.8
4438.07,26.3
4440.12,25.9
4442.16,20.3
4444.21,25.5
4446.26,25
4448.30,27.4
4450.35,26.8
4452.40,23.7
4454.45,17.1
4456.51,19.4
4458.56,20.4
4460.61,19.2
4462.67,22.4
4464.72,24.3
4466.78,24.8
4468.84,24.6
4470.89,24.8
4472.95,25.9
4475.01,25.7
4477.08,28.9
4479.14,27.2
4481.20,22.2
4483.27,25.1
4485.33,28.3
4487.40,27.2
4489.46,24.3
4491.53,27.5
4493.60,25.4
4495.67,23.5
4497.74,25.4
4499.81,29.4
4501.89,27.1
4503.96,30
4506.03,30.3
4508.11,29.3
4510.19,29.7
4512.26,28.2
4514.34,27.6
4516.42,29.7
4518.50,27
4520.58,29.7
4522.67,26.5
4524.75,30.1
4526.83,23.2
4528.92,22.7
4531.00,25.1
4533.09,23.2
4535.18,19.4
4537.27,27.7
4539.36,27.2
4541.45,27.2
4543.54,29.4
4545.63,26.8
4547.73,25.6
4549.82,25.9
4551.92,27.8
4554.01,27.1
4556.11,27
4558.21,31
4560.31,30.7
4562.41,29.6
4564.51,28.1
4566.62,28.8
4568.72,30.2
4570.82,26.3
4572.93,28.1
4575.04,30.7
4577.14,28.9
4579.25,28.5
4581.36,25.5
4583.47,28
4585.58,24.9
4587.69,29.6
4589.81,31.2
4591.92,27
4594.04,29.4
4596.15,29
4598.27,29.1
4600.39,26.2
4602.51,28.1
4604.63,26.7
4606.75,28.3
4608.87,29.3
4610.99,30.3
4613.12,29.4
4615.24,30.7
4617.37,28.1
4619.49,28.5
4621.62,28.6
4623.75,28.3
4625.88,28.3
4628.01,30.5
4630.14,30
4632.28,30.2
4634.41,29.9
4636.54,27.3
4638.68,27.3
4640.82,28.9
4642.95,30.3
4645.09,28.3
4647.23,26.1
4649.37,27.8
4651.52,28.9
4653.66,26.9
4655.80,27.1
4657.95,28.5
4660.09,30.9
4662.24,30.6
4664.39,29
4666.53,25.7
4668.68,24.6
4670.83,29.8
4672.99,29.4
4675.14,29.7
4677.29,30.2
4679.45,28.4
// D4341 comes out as -0.04 mag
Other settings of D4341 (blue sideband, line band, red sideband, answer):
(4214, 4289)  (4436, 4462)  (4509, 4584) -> 0.042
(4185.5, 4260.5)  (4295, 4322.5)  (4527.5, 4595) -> 0.159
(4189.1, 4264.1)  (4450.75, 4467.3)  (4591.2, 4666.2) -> 0.104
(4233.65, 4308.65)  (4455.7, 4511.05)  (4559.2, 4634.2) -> -0.050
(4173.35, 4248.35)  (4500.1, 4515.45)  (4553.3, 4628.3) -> -0.111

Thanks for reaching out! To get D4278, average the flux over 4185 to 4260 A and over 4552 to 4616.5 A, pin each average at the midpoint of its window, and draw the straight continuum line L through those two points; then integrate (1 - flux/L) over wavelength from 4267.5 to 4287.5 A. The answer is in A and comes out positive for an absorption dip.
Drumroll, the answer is 2.5 A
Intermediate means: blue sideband 16.7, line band 16.3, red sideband 28.6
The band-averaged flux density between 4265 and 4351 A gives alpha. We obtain 18.3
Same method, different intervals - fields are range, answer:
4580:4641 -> 28.6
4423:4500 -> 24.1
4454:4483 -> 23.5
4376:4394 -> 19.2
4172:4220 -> 18.2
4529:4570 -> 27.1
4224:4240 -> 13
